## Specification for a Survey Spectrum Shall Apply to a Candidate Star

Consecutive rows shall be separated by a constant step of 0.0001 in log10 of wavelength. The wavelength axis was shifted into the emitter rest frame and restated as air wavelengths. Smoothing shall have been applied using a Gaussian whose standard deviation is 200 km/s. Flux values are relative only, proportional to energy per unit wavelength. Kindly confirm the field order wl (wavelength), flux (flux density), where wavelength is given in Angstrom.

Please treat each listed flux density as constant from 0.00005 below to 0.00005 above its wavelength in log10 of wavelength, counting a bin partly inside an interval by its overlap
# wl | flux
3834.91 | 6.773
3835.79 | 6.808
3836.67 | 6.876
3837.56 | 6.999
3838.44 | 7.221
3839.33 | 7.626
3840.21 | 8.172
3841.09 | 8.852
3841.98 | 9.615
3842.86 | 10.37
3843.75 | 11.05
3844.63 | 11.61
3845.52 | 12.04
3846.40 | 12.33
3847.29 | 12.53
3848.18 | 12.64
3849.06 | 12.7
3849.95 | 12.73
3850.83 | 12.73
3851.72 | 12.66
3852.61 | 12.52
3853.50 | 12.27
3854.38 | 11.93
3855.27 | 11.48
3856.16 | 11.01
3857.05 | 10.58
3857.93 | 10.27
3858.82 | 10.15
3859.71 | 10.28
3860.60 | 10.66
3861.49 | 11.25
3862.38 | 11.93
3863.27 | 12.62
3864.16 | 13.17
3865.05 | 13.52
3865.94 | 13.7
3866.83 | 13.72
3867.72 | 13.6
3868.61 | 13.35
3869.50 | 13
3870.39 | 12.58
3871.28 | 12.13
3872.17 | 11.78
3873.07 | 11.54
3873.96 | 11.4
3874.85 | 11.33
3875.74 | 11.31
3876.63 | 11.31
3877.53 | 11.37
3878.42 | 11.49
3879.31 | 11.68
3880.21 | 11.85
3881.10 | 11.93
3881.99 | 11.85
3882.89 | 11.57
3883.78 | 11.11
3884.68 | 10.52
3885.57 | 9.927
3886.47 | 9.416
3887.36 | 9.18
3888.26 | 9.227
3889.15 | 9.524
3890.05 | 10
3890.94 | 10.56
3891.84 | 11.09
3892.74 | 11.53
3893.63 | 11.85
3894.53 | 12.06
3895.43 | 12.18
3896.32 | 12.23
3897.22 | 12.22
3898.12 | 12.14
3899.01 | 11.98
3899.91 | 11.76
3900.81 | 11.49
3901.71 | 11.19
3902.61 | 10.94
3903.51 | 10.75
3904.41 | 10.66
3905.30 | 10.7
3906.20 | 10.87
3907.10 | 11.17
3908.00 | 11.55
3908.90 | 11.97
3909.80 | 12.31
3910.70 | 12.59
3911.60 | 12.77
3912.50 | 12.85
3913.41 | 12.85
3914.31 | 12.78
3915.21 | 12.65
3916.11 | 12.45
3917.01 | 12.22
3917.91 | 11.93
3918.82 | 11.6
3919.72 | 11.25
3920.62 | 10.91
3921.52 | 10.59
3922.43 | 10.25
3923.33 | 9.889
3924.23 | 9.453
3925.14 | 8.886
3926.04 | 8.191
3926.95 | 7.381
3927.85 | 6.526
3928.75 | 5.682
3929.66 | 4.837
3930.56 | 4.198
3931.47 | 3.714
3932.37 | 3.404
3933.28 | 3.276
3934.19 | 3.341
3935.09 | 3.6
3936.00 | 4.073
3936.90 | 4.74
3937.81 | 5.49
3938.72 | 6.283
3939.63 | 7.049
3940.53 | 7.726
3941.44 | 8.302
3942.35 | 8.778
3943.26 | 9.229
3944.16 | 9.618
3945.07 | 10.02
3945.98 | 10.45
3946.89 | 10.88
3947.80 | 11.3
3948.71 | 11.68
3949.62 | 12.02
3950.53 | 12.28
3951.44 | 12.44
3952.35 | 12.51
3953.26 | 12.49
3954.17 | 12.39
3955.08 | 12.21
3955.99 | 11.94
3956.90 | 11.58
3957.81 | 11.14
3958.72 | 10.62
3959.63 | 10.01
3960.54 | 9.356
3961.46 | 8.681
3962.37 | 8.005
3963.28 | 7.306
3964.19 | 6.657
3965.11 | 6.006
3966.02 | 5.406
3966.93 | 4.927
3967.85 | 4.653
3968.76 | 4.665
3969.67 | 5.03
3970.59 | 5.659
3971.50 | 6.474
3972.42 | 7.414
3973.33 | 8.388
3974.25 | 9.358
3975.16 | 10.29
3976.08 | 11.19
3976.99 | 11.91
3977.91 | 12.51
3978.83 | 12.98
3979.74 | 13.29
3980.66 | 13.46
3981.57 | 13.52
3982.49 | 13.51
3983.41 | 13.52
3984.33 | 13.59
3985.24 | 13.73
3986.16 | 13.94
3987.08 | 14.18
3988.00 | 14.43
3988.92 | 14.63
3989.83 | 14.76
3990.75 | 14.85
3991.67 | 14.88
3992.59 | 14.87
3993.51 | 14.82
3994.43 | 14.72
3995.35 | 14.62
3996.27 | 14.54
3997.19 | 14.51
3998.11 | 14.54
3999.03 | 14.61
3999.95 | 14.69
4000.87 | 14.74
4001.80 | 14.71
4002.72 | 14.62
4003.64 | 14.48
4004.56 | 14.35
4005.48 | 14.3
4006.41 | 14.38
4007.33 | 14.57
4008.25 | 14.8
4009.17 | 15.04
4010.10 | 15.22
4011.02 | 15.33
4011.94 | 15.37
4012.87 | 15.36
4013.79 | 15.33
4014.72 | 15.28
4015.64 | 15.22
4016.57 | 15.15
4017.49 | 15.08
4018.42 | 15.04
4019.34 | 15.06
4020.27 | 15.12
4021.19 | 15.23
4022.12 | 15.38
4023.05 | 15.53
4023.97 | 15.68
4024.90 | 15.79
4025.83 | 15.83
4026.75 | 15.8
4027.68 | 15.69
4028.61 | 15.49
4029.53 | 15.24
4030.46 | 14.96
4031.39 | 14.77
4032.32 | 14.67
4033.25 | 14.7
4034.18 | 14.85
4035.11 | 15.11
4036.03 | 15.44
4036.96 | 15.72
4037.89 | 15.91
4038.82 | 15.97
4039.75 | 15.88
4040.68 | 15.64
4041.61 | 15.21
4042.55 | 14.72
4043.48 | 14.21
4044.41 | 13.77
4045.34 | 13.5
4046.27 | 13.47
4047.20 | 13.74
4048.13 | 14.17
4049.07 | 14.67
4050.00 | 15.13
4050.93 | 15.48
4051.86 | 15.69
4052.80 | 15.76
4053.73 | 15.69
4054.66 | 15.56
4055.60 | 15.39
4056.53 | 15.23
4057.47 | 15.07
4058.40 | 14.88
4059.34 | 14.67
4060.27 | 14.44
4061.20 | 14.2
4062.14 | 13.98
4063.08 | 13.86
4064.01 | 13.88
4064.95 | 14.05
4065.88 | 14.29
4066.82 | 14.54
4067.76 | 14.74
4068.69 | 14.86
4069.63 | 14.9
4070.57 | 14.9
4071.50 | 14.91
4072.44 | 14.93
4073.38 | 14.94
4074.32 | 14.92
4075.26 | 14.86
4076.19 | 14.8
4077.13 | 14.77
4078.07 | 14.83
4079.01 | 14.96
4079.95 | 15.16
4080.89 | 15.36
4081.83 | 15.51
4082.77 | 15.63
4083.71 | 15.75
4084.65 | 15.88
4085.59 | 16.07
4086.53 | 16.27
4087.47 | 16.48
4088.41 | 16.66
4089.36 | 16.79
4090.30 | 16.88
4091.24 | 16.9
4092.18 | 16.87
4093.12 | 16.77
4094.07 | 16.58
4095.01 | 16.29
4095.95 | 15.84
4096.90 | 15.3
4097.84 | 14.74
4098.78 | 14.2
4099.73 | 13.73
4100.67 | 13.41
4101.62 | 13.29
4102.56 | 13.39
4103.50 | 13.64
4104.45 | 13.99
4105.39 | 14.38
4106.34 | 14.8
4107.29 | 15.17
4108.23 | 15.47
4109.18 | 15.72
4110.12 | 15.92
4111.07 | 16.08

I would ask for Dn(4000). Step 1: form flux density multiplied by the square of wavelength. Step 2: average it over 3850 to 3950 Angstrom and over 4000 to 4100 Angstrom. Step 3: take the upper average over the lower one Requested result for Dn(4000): 1.6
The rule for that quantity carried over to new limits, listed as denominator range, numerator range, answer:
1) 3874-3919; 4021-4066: 1.41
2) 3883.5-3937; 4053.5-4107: 1.67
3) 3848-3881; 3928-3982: 0.75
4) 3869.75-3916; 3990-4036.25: 1.39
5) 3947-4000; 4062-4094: 1.42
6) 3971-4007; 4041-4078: 1.14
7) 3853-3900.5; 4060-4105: 1.45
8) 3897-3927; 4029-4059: 1.42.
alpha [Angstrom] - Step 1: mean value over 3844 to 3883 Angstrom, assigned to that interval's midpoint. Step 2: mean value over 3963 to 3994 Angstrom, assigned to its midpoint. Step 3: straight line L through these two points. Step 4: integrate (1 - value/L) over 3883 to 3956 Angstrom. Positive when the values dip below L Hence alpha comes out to 9.5 Angstrom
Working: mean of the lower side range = 12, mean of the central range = 9.94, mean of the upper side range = 10.8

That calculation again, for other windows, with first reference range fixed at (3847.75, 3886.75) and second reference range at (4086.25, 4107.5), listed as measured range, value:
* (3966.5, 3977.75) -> 4.9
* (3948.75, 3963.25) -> 2.3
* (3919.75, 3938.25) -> 9.0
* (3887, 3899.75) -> 1.1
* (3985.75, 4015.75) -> -1.9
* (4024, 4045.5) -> -1.2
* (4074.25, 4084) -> -0.1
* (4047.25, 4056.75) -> -0.4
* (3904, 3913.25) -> 0.5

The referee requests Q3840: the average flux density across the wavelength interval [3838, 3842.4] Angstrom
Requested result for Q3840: 8.29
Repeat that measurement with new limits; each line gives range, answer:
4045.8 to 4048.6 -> 13.8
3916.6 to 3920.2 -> 11.7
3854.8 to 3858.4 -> 10.8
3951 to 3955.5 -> 12.4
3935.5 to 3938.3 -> 4.76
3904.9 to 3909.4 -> 11.3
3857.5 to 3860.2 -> 10.2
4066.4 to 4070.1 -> 14.8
